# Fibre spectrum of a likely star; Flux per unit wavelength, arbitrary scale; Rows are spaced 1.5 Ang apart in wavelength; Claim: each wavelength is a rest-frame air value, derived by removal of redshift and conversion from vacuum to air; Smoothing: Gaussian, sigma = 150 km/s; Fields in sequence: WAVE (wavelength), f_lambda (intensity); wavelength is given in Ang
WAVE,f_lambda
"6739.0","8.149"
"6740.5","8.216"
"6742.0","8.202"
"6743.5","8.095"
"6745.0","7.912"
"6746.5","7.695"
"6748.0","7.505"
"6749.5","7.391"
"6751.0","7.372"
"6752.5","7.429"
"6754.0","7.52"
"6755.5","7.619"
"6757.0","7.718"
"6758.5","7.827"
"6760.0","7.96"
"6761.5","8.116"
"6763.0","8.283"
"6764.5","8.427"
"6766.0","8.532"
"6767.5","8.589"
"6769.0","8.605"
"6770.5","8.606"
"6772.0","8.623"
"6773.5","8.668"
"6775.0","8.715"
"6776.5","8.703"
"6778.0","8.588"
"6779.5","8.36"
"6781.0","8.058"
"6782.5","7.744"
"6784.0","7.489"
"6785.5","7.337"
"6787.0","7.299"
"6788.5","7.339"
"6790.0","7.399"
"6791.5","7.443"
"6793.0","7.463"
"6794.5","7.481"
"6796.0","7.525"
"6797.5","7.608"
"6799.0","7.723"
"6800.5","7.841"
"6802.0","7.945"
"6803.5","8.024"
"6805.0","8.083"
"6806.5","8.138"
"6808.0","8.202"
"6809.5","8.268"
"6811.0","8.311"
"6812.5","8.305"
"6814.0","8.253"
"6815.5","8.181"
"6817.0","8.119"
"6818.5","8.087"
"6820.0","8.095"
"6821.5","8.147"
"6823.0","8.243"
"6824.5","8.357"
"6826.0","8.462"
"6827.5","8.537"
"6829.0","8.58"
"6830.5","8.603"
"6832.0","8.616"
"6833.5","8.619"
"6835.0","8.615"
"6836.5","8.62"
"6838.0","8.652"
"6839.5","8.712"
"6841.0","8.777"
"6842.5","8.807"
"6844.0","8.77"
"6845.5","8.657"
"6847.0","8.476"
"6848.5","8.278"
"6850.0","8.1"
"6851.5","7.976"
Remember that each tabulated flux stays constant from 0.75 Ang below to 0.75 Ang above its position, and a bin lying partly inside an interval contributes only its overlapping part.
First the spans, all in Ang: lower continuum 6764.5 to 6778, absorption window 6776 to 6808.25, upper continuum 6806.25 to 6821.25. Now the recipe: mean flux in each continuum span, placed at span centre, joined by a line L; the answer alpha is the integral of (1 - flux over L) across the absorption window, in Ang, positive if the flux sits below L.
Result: 2.4 Ang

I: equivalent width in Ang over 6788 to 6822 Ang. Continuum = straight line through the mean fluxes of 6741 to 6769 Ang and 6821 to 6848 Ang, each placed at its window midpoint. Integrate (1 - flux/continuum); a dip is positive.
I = 1.70 Ang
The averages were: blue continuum 7.92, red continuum 8.57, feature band 7.91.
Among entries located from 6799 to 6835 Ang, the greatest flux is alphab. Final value 8.619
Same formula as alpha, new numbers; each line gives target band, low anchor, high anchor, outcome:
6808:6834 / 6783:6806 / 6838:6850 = -0.6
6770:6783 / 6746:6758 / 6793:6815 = -1.2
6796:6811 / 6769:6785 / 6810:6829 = 0.6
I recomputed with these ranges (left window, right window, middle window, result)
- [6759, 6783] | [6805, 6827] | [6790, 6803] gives 1.07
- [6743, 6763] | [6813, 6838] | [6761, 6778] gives -1.44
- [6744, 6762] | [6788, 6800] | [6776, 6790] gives -0.53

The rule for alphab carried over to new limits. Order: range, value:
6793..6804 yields 8.024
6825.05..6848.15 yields 8.807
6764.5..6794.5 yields 8.715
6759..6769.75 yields 8.605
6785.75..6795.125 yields 7.481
